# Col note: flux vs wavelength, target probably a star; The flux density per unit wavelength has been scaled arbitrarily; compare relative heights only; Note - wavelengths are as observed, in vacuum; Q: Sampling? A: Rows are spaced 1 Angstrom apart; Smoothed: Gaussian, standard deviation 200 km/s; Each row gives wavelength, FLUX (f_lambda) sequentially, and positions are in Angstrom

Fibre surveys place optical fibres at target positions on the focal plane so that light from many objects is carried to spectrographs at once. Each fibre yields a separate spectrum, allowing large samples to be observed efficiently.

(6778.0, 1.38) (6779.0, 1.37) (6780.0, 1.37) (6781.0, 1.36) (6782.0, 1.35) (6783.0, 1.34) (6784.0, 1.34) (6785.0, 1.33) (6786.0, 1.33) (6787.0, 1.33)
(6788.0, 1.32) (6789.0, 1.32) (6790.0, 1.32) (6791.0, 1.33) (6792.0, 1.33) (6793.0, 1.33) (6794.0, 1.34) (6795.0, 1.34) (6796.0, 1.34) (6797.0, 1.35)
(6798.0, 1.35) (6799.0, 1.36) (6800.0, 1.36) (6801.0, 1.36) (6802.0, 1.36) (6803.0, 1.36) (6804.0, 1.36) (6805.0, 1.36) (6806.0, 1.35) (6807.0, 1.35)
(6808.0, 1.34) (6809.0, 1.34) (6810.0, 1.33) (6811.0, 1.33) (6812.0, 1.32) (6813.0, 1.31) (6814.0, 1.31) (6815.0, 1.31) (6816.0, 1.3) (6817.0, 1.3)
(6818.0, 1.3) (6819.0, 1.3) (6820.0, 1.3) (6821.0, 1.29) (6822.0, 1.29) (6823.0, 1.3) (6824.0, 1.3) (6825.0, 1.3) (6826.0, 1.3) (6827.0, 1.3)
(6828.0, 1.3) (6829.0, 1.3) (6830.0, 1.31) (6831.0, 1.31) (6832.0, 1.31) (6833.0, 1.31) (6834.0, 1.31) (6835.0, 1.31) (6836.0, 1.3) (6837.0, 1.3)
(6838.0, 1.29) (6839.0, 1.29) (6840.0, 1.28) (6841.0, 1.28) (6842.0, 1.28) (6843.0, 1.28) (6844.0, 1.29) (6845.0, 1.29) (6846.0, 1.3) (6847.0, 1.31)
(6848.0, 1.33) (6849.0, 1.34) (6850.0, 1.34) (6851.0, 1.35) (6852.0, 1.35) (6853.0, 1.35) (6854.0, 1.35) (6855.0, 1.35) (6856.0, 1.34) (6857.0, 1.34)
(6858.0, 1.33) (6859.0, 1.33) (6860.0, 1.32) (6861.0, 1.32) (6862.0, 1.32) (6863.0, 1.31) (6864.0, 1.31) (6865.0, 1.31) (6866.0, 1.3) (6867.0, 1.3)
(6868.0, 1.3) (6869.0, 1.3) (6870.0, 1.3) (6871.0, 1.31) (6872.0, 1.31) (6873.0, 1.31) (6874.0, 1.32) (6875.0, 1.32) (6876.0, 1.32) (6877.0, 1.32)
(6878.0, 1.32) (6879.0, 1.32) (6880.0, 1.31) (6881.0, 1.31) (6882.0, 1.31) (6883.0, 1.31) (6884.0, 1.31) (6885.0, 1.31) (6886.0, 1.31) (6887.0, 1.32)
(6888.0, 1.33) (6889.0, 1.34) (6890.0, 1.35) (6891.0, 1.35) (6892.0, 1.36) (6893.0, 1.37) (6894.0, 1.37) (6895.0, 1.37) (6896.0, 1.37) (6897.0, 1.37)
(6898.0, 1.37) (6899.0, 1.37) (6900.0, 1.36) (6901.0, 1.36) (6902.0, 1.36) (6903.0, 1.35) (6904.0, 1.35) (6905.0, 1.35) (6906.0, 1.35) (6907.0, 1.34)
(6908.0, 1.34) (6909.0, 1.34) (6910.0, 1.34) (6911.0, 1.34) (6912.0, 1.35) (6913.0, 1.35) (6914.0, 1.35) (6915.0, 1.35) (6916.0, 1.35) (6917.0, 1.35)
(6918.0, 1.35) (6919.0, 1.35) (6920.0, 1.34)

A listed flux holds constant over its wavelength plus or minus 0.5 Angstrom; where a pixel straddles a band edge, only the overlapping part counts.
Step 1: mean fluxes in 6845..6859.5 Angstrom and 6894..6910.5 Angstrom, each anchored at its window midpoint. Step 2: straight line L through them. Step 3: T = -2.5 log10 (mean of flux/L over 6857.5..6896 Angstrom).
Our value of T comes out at 0.02 mag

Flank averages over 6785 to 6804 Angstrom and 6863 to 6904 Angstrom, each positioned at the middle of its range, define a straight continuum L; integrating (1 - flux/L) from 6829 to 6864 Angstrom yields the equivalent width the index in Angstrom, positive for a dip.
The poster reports 0.5 Angstrom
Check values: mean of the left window 1.34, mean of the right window 1.33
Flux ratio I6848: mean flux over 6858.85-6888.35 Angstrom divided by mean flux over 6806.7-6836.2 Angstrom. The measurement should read 1.00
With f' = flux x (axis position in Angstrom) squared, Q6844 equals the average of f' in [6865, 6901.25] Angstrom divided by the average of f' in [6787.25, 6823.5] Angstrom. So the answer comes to 1.02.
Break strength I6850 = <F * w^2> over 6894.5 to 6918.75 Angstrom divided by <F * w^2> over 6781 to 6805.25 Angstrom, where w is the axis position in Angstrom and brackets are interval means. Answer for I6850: 1.04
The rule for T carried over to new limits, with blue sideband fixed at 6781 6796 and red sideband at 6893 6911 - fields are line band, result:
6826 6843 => 0.037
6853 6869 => 0.021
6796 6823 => 0.006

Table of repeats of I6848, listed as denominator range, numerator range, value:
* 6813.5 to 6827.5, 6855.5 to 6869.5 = 1.01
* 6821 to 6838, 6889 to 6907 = 1.04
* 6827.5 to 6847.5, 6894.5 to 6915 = 1.04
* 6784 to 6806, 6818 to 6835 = 0.97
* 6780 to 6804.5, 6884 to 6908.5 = 1.01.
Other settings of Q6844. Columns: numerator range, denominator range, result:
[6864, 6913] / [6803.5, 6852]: 1.04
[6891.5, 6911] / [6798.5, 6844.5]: 1.06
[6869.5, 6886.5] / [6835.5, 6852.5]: 1.02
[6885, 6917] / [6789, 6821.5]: 1.04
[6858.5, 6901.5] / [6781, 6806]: 1.01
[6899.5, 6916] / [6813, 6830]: 1.06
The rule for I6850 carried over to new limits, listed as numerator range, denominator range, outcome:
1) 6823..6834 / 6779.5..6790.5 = 0.99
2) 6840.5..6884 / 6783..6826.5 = 1.01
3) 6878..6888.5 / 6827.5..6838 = 1.02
